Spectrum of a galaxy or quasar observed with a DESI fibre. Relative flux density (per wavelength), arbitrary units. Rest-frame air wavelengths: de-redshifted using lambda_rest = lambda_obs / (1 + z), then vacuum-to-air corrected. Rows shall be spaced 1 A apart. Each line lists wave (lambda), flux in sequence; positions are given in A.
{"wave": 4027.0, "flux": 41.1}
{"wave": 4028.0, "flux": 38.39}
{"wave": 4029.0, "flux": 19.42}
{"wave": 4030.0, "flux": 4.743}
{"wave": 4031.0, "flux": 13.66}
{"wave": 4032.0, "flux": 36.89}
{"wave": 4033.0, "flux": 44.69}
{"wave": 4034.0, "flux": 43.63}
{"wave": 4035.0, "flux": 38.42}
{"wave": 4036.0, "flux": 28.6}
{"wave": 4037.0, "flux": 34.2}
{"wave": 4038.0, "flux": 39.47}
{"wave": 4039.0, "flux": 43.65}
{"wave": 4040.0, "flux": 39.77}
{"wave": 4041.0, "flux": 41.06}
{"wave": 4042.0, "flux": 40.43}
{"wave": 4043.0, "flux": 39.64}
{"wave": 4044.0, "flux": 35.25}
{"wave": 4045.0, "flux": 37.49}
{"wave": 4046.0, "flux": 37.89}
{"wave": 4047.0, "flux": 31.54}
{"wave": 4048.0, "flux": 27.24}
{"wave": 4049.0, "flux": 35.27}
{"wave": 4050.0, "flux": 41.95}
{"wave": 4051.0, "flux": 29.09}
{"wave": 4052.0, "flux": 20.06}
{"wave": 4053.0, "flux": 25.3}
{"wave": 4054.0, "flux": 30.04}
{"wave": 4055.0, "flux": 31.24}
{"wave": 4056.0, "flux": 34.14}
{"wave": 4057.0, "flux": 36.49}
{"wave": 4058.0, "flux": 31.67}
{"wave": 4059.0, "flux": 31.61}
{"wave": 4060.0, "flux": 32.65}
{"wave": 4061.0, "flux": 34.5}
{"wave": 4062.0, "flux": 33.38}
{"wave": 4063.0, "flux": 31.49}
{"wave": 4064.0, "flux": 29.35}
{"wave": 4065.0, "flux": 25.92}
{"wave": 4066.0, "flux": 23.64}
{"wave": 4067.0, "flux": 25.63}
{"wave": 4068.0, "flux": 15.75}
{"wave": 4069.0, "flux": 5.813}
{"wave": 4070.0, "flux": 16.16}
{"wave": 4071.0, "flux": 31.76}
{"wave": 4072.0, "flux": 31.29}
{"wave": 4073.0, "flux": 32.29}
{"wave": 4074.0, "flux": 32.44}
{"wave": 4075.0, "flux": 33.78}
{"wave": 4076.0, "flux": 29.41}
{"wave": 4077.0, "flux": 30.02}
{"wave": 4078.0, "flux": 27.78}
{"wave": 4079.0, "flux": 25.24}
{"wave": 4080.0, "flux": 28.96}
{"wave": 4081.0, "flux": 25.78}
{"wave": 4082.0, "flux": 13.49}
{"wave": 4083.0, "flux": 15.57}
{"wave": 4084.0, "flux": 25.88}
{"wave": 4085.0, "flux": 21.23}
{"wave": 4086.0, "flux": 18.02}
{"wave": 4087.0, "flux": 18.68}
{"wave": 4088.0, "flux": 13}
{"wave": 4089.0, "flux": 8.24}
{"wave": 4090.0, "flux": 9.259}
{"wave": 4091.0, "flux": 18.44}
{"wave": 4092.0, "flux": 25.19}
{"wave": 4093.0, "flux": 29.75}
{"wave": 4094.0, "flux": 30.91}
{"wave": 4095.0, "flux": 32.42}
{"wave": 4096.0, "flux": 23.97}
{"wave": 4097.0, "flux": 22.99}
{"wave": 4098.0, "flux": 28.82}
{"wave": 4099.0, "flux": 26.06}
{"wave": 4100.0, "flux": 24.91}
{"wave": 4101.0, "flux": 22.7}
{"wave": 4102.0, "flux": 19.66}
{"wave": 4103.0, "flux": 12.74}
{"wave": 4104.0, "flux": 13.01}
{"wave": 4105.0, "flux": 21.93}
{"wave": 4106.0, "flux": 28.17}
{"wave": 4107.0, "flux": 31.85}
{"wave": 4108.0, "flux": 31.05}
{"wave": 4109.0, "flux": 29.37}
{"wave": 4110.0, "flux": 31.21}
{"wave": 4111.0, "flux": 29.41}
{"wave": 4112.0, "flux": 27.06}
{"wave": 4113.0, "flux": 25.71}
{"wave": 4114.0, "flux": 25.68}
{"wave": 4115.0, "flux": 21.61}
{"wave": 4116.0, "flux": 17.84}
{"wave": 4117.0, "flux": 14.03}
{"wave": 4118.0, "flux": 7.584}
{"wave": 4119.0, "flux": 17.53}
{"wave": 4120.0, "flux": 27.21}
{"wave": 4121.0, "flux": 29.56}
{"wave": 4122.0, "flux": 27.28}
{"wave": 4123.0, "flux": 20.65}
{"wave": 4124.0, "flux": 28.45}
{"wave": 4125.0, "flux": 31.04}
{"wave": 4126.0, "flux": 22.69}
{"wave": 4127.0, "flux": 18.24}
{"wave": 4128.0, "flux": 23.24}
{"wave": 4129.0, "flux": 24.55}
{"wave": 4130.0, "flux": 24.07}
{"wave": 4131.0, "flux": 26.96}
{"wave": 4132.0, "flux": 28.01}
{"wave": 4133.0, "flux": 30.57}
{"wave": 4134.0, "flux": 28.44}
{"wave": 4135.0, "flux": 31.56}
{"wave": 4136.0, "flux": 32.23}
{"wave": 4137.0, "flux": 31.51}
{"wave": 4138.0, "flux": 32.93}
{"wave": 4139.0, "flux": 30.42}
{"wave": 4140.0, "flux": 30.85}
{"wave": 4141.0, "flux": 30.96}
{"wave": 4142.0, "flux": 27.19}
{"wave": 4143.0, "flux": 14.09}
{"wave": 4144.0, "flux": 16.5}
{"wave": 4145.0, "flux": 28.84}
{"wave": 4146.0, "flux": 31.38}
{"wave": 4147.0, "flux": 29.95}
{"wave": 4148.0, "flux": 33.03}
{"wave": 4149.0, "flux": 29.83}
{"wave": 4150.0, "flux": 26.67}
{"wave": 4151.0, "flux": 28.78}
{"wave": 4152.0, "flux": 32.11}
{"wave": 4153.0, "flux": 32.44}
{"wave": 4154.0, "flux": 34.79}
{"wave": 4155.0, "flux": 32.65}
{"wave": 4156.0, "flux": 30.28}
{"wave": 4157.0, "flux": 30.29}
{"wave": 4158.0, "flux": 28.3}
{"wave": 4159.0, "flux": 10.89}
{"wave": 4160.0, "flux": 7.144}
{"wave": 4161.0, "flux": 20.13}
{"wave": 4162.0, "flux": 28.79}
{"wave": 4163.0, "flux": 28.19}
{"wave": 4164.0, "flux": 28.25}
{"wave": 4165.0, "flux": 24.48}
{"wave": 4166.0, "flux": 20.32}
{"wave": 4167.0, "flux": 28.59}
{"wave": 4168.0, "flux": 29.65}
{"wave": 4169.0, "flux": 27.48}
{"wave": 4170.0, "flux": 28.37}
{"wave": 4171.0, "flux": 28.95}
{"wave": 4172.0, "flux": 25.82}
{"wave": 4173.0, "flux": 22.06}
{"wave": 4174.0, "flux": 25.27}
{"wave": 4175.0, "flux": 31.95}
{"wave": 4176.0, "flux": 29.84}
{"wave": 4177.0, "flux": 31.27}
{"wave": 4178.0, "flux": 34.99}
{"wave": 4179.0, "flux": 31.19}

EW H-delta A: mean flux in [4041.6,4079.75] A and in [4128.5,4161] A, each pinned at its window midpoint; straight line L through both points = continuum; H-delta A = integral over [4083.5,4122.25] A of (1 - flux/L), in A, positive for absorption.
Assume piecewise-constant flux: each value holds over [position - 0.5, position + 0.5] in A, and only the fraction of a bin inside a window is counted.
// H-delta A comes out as 8.1 A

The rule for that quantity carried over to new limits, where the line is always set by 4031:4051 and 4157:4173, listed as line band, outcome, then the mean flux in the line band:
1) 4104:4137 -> 4.01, 25.4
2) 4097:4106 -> 2.67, 21.7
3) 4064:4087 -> 6.27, 24.3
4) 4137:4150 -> -0.71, 28.1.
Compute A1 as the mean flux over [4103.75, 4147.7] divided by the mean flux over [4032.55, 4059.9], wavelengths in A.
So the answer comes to 0.74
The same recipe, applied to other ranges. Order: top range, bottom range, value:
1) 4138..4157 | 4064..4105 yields 1.27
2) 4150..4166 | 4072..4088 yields 1.05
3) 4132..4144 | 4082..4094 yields 1.52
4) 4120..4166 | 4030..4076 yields 0.86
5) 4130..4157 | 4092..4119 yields 1.21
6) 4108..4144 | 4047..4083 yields 0.91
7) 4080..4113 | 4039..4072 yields 0.74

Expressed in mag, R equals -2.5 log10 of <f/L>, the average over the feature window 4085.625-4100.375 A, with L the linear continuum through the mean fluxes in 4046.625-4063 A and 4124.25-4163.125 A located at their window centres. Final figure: 0.32 mag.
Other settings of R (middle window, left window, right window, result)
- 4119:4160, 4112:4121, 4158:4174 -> -0.23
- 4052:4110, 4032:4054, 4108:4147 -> 0.23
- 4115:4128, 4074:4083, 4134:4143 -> 0.30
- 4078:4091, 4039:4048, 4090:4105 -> 0.38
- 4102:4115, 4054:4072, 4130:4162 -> 0.10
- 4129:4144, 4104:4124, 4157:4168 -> -0.18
